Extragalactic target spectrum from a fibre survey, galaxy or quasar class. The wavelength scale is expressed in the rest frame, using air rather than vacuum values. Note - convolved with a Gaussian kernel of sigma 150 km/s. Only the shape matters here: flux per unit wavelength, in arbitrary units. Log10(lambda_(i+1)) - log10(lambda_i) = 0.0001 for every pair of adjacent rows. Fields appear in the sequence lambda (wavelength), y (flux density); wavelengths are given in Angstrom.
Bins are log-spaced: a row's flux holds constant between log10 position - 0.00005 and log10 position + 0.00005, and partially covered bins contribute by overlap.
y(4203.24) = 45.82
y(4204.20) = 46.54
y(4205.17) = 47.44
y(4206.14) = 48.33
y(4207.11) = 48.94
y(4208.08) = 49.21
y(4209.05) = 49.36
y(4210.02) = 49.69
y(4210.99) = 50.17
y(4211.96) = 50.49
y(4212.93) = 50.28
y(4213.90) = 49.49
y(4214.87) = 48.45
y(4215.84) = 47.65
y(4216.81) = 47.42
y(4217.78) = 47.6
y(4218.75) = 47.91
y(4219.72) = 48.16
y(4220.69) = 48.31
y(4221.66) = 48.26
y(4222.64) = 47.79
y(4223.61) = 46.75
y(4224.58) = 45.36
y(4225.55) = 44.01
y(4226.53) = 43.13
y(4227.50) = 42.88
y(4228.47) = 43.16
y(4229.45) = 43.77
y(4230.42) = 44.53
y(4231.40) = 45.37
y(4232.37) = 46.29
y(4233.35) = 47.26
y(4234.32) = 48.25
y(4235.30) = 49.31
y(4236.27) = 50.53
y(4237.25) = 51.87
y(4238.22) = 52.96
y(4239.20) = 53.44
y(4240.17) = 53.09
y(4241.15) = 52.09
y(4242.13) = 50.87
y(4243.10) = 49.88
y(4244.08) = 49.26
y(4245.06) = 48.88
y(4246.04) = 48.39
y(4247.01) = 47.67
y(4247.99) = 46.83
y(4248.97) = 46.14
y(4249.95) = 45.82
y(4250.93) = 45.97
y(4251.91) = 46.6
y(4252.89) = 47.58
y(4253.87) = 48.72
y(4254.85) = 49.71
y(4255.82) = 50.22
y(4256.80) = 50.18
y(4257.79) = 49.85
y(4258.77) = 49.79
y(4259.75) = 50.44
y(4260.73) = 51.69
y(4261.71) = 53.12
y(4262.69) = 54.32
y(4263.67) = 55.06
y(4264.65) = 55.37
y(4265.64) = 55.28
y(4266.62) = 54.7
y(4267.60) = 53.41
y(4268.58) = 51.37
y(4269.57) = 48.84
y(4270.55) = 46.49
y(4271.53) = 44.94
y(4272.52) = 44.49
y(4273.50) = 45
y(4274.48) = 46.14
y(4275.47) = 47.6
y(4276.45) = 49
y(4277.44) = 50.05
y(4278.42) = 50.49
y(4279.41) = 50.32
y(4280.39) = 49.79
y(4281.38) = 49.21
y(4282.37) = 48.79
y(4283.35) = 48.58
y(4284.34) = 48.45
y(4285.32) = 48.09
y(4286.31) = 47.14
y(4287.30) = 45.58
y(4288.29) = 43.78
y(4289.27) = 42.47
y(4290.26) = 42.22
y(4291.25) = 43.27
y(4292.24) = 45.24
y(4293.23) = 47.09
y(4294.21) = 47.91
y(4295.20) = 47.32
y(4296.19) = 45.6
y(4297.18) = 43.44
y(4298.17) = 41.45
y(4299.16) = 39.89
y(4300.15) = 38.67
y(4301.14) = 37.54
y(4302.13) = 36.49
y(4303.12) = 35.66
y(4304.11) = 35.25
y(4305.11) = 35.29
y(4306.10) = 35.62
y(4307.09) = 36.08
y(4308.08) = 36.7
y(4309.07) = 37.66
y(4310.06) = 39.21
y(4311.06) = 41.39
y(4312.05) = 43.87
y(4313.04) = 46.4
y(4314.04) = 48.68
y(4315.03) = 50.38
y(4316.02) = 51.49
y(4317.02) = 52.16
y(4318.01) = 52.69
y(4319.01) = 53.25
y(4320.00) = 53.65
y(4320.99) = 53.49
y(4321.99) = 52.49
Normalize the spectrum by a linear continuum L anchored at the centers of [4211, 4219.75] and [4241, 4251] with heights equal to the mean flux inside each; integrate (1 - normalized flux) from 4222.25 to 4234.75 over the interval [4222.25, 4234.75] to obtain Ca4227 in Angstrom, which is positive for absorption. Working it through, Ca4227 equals 0.9 Angstrom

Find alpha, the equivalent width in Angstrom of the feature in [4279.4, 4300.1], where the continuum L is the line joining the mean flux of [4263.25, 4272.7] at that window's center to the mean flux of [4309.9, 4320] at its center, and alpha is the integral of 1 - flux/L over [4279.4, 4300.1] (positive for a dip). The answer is 1.7 Angstrom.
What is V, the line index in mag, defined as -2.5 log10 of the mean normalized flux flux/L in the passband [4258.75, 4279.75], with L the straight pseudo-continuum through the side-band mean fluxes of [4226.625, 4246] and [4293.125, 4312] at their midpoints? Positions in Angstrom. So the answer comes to -0.14 mag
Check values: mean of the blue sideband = 48.5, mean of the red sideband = 39.9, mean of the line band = 50.4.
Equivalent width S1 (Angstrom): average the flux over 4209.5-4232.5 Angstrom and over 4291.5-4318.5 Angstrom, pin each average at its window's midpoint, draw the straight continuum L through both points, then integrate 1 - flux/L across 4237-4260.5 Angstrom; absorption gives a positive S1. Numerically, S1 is -2.0 Angstrom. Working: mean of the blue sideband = 47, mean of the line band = 49.4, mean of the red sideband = 42.6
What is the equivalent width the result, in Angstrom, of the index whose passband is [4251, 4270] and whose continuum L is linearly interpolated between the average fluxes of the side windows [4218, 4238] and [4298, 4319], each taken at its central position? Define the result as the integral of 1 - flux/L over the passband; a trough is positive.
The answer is -2.77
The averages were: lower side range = 46.8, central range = 51.3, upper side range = 41.8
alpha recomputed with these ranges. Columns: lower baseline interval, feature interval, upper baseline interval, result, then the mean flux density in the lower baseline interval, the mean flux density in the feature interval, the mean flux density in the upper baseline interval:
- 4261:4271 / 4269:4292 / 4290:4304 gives 0.36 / 52.8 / 47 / 42.1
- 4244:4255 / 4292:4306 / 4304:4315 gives 0.20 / 47.5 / 41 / 40.2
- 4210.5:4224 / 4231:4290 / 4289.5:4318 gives -4.88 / 48.5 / 49.2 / 42.4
